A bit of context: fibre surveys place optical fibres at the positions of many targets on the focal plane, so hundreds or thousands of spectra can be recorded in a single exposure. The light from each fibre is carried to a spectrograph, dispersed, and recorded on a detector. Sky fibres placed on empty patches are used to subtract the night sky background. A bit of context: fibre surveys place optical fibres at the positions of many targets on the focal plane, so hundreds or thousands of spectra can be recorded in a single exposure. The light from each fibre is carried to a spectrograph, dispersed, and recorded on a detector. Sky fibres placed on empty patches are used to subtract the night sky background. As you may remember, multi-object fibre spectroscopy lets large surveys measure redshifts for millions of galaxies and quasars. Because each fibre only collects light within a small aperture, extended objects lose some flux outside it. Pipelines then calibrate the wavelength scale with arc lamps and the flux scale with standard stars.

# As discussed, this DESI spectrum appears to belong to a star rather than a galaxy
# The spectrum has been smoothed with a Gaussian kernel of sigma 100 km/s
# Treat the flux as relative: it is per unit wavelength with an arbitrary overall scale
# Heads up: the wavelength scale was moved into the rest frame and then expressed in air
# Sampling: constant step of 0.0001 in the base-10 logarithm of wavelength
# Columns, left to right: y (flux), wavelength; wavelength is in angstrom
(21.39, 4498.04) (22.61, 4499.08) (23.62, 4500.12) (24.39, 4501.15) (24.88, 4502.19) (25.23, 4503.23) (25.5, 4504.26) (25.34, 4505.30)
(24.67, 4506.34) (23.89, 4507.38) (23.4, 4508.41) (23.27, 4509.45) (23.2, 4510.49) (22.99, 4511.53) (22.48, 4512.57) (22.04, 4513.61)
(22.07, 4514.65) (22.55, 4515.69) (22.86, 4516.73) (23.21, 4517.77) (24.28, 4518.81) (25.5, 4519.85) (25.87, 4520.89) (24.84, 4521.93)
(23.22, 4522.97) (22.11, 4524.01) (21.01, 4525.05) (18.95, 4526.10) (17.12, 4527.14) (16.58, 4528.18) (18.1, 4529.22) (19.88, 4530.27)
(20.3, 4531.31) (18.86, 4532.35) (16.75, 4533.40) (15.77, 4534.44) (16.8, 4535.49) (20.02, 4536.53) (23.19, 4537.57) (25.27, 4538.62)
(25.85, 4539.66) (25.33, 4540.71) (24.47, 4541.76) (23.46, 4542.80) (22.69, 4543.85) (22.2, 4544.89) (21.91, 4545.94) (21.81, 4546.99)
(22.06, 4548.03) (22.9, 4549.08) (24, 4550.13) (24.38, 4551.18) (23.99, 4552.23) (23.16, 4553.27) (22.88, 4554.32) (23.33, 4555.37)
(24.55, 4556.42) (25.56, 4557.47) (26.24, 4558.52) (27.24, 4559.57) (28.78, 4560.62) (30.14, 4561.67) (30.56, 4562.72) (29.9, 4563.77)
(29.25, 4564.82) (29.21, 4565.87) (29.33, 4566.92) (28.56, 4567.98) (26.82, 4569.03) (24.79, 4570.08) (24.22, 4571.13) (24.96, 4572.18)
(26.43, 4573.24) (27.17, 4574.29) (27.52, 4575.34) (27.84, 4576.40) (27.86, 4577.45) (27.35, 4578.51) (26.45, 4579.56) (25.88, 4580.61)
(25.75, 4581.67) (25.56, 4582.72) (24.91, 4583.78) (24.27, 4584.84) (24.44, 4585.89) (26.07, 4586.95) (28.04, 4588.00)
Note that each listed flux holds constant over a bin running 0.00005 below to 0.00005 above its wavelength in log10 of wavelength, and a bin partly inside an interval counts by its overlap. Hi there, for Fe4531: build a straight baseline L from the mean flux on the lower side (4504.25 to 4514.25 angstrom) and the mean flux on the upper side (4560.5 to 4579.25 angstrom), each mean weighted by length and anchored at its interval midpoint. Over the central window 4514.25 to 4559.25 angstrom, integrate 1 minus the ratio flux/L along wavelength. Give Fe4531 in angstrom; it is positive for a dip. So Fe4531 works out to 5.7 angstrom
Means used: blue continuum 23.5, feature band 22.3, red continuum 27.8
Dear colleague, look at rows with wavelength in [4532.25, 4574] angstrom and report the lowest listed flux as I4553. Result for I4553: 15.77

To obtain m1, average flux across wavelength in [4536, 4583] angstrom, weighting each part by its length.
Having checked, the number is 25.6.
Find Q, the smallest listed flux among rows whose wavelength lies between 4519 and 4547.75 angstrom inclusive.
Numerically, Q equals 15.77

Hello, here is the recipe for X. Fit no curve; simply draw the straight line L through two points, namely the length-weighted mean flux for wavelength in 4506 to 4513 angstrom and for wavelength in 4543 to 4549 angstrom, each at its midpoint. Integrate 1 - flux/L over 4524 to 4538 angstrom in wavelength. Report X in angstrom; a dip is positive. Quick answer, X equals 2.41 angstrom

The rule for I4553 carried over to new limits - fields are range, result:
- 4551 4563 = 22.88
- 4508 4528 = 17.12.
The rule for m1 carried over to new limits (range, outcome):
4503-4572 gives 23.6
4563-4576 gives 27.4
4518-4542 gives 21.3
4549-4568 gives 26.5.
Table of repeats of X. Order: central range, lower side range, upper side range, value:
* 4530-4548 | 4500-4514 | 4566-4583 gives 2.71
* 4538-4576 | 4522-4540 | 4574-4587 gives -3.74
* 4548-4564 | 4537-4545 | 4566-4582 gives -0.16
